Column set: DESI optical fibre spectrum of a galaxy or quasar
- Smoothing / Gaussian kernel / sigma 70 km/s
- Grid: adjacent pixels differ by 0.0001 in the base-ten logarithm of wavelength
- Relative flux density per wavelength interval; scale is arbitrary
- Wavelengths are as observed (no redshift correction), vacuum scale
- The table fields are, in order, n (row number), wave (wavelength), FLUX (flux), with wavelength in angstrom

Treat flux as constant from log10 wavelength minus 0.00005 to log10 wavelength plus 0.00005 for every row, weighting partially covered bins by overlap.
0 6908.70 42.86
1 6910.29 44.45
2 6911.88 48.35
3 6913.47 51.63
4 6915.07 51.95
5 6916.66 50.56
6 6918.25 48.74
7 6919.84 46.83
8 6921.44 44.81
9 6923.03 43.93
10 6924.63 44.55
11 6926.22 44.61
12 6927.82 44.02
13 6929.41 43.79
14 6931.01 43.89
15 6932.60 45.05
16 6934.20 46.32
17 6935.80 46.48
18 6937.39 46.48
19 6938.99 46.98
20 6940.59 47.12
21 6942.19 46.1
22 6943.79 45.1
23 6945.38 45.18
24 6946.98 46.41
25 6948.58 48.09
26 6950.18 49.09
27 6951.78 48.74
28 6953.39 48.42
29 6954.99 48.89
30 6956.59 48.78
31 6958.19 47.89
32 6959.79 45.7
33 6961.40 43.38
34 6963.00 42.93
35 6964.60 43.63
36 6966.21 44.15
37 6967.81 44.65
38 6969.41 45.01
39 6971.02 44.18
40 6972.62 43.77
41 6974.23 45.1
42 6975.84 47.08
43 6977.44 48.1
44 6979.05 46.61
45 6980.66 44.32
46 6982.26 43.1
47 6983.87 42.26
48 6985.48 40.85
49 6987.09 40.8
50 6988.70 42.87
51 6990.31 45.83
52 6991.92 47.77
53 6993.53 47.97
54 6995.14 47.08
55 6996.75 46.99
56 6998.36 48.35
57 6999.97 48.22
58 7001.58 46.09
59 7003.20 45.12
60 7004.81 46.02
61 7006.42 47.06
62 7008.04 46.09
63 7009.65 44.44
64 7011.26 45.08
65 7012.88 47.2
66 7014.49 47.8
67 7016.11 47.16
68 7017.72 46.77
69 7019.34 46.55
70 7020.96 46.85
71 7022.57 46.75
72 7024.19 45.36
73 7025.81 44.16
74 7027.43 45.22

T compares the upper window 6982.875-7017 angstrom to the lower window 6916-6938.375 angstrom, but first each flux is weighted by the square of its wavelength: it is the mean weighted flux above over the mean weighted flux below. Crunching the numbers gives 1.02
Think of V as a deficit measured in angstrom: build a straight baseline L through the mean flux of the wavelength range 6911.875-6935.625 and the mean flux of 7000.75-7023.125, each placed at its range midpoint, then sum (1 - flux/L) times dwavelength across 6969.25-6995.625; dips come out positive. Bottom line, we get 0.90 angstrom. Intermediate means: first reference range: 46.5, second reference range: 46.4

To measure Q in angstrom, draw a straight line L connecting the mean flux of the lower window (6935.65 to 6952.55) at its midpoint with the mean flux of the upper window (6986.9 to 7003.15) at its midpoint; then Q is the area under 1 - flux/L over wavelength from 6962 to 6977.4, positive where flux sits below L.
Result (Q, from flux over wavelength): 0.6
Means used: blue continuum 46.9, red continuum 46.3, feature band 44.7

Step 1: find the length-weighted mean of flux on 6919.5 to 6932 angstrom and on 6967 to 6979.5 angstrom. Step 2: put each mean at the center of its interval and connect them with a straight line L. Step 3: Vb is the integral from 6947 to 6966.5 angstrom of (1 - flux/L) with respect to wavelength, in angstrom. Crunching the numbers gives -0.7 angstrom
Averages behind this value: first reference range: 44.5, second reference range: 45.5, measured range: 46.7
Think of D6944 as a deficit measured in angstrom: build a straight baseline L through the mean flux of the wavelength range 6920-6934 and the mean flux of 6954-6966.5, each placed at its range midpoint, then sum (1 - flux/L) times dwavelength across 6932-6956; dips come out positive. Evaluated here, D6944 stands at -0.97 angstrom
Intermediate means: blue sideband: 44.5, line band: 47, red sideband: 45.8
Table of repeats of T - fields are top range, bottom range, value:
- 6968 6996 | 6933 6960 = 0.96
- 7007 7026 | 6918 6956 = 1.02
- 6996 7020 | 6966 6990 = 1.06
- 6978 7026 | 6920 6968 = 1.01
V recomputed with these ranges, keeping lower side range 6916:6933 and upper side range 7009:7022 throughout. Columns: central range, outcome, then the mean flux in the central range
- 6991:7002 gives -0.3 angstrom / 47.6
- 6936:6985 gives 0.0 angstrom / 45.9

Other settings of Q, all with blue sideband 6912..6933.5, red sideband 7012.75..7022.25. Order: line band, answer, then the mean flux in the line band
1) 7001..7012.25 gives 0.31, 45.7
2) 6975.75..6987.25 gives 0.67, 44.2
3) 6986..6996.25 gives 0.35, 45.3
